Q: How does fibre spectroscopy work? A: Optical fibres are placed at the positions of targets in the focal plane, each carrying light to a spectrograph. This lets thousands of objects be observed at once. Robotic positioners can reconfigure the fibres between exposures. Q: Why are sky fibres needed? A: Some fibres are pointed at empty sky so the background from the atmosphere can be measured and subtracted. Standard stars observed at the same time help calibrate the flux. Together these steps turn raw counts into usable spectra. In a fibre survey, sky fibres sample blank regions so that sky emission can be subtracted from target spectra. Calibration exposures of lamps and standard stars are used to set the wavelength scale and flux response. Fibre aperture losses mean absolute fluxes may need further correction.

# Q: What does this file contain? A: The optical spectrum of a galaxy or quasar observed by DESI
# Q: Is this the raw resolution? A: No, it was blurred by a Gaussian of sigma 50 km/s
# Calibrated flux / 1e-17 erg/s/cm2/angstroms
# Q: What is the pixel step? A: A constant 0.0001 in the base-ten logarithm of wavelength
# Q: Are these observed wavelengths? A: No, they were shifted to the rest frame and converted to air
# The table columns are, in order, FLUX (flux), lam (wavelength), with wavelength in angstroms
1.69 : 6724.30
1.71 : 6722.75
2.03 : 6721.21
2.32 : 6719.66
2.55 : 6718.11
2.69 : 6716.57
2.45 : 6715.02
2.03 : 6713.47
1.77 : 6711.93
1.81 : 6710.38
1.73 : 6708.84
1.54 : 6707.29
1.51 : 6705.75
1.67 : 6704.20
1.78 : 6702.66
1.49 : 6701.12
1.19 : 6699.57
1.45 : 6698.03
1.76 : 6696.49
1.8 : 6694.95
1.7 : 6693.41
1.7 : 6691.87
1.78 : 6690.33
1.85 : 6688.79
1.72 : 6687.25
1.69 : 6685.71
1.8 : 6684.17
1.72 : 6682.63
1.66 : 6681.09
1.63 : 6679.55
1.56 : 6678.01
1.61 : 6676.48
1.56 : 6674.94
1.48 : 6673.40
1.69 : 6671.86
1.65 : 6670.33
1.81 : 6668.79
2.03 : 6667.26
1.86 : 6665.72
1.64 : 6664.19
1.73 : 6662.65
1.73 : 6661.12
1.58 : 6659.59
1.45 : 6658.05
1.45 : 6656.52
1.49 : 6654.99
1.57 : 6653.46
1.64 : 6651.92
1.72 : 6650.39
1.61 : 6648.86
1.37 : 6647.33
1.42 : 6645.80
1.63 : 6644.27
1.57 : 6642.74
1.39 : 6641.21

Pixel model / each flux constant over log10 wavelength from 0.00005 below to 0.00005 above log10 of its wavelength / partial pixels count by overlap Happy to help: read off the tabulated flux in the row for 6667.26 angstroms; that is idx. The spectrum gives 2.03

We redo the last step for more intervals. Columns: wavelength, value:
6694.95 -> 1.8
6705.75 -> 1.51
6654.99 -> 1.49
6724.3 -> 1.69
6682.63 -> 1.72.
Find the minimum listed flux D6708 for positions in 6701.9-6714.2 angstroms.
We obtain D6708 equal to 1.51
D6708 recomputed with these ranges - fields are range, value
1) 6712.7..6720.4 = 2.03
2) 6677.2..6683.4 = 1.56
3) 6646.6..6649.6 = 1.37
